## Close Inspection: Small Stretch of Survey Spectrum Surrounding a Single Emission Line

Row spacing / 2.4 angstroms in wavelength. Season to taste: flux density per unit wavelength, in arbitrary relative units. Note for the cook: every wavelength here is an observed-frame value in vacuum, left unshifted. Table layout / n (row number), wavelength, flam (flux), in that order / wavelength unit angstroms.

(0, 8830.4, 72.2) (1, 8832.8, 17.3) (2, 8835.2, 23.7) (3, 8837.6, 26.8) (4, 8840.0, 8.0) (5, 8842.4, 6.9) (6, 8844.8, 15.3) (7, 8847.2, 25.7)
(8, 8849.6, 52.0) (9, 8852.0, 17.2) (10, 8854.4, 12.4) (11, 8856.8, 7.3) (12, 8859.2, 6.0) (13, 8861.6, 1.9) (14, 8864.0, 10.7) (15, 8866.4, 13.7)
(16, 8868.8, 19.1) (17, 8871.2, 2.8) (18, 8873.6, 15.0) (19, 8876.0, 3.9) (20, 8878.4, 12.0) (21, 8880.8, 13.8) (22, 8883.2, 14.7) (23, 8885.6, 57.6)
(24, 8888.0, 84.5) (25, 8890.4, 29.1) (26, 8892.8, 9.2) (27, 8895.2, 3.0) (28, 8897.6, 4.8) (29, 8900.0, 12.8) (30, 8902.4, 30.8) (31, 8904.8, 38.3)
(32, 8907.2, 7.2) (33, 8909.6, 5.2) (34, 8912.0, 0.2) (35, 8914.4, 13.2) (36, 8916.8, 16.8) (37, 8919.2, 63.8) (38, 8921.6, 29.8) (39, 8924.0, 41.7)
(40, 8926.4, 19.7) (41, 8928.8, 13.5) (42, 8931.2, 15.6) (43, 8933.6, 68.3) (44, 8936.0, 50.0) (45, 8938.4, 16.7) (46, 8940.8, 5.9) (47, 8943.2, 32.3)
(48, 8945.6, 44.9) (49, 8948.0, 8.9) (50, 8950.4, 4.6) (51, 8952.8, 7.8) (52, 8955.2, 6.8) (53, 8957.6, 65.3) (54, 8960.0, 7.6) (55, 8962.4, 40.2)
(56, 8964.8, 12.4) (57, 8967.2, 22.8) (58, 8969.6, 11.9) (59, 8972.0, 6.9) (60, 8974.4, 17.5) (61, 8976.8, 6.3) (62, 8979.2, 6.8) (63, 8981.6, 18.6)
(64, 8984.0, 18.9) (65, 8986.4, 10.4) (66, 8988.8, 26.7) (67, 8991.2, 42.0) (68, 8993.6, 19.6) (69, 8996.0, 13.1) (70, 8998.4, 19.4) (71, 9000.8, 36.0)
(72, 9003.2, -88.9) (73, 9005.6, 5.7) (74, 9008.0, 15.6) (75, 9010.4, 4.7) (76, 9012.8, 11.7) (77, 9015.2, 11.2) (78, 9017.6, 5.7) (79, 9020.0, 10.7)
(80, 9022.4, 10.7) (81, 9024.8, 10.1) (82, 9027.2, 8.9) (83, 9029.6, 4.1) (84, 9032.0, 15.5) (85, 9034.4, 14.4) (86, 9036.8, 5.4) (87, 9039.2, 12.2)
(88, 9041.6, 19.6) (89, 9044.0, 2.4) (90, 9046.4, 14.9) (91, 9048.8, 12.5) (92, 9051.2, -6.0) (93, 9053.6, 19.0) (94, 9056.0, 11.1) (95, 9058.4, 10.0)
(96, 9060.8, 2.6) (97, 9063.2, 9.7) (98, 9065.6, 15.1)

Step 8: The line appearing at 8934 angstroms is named [O III] 5007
